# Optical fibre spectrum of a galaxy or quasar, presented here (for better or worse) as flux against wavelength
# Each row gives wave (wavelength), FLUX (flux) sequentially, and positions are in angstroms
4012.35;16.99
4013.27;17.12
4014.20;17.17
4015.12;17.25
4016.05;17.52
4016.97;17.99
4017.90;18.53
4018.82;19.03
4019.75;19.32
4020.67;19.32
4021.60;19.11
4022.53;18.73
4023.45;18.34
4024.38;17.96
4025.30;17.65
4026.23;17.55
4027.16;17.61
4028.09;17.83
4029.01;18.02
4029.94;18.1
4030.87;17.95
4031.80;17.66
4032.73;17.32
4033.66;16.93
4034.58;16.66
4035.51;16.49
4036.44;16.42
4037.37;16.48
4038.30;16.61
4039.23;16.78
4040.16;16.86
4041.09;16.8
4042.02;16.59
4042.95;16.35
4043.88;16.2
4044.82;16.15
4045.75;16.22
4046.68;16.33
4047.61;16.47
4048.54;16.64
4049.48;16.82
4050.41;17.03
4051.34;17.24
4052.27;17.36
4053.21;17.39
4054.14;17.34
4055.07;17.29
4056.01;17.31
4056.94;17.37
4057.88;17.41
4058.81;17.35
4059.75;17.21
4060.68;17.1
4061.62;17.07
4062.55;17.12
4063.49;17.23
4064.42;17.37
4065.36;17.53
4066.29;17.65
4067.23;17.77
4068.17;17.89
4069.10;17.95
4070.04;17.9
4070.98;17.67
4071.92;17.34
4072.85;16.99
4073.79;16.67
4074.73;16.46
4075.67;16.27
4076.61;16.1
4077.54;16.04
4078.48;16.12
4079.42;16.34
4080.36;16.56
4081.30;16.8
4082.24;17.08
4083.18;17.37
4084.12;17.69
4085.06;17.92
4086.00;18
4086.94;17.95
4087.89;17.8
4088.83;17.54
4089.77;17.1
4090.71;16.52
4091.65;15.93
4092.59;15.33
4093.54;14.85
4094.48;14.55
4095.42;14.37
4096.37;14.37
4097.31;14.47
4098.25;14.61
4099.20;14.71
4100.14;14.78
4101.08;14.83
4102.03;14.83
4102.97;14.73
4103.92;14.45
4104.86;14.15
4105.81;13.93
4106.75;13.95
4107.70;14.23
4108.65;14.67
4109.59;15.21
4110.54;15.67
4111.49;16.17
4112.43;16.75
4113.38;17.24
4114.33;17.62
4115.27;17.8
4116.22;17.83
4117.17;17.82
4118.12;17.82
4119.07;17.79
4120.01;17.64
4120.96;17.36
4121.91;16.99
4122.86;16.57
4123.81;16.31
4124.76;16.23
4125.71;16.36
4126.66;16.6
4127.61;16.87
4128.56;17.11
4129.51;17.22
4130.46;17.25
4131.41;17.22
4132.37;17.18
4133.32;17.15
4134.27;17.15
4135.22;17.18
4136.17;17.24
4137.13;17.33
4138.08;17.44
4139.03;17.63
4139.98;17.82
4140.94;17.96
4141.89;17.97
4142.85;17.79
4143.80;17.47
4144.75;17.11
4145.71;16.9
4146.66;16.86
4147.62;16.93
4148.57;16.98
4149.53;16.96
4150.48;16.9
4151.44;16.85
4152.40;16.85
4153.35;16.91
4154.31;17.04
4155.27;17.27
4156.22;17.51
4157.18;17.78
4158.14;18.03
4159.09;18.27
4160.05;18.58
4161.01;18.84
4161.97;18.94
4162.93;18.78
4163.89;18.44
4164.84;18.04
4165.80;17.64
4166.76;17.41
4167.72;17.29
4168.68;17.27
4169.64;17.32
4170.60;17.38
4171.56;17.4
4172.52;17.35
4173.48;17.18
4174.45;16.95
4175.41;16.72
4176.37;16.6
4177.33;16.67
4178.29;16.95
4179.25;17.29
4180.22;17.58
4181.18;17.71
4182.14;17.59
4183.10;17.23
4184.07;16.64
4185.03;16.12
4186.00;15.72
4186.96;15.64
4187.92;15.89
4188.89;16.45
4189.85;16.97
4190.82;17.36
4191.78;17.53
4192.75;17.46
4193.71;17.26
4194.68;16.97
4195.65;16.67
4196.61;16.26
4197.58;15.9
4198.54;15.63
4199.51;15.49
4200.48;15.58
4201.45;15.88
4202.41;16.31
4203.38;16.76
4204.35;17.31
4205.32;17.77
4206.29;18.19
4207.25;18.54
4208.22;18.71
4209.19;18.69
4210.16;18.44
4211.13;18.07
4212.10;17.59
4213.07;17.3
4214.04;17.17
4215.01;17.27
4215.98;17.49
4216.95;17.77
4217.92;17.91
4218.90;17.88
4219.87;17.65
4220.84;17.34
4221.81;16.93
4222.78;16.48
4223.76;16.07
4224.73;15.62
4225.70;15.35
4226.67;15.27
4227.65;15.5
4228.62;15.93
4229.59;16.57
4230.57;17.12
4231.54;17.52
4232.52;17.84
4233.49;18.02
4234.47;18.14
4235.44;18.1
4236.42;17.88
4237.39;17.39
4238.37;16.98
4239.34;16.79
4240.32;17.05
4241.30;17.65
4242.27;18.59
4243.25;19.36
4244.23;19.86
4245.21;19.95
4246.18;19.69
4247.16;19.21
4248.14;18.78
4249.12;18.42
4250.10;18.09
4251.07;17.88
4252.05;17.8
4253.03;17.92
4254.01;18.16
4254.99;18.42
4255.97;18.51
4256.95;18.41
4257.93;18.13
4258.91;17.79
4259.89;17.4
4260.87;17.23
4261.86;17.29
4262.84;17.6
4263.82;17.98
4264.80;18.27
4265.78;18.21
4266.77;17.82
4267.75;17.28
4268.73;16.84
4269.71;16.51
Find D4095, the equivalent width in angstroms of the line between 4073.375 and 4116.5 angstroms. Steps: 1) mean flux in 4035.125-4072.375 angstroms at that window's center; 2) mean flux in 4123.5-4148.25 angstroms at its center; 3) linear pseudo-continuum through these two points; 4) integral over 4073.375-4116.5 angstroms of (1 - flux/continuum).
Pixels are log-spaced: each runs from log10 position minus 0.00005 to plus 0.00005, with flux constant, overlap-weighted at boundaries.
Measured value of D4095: 2.9 angstroms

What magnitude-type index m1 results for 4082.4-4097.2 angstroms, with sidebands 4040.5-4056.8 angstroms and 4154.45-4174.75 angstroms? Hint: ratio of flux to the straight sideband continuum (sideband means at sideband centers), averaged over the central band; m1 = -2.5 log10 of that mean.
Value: 0.05 mag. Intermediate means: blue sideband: 16.8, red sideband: 17.8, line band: 16.4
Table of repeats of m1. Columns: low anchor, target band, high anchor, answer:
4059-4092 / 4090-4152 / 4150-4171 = 0.07 mag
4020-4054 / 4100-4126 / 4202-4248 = 0.08 mag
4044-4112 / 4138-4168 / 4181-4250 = -0.05 mag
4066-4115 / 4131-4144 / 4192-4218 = -0.06 mag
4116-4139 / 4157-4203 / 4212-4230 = -0.01 mag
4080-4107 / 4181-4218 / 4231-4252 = 0.03 mag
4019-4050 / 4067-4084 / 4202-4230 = 0.02 mag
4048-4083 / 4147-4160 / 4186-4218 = -0.01 mag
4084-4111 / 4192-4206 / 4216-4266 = 0.03 mag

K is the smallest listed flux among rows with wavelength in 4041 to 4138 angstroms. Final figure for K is 13.93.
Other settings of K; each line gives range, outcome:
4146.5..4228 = 15.27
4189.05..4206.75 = 15.49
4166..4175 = 16.95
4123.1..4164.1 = 16.23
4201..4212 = 15.88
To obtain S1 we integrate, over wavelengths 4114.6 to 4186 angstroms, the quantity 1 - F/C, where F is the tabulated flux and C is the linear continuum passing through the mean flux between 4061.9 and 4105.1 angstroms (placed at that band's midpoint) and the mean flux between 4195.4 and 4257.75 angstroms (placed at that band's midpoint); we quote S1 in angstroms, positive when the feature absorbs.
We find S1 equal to -1.8 angstroms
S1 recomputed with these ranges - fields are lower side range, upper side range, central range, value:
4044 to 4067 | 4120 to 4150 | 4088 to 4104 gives 1.74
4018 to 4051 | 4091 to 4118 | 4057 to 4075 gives -0.99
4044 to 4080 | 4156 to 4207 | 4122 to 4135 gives 0.17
